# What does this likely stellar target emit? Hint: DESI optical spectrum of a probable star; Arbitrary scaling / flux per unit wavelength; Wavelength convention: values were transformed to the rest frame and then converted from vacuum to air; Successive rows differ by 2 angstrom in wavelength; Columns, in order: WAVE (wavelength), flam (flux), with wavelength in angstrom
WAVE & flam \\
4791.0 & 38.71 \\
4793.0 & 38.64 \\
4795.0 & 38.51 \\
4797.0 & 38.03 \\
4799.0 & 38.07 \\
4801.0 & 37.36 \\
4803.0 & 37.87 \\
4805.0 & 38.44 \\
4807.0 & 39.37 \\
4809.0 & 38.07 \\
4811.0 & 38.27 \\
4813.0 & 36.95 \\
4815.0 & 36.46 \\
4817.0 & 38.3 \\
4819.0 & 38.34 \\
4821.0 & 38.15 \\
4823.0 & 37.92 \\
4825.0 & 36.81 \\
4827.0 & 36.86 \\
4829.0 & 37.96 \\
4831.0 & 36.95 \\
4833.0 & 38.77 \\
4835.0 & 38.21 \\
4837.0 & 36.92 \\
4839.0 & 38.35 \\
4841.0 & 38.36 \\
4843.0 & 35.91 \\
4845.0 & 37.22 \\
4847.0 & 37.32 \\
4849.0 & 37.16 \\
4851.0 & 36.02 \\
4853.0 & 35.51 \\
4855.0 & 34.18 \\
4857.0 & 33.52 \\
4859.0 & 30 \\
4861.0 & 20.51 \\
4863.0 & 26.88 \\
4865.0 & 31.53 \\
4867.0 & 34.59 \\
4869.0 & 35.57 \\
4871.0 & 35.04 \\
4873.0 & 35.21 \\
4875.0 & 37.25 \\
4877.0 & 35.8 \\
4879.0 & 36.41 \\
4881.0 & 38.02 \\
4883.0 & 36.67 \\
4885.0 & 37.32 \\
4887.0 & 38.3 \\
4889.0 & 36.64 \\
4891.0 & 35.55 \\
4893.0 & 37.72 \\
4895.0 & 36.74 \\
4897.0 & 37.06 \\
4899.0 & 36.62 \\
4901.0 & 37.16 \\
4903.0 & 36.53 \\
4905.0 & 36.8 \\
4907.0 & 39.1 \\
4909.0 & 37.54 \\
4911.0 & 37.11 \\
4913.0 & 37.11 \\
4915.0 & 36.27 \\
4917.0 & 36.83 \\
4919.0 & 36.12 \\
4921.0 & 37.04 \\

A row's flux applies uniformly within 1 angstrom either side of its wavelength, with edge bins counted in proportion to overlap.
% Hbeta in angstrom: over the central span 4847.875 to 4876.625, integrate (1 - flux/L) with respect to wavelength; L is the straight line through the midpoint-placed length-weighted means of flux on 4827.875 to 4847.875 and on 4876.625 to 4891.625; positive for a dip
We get 3.2 angstrom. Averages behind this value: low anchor 37.6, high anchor 36.9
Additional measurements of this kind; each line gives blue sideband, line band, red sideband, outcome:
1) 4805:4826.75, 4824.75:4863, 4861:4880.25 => 0.40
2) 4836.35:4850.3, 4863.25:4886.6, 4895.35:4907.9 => 1.06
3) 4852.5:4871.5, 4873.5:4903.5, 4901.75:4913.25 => -1.71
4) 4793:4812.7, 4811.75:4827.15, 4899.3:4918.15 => 0.21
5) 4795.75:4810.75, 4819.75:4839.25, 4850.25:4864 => -1.74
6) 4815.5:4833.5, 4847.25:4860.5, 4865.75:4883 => 0.96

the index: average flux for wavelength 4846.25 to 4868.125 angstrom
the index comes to 32.4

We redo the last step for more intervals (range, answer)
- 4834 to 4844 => 37.5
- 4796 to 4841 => 37.8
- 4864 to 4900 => 36.2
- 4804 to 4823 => 38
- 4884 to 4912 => 37.2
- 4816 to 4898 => 35.9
